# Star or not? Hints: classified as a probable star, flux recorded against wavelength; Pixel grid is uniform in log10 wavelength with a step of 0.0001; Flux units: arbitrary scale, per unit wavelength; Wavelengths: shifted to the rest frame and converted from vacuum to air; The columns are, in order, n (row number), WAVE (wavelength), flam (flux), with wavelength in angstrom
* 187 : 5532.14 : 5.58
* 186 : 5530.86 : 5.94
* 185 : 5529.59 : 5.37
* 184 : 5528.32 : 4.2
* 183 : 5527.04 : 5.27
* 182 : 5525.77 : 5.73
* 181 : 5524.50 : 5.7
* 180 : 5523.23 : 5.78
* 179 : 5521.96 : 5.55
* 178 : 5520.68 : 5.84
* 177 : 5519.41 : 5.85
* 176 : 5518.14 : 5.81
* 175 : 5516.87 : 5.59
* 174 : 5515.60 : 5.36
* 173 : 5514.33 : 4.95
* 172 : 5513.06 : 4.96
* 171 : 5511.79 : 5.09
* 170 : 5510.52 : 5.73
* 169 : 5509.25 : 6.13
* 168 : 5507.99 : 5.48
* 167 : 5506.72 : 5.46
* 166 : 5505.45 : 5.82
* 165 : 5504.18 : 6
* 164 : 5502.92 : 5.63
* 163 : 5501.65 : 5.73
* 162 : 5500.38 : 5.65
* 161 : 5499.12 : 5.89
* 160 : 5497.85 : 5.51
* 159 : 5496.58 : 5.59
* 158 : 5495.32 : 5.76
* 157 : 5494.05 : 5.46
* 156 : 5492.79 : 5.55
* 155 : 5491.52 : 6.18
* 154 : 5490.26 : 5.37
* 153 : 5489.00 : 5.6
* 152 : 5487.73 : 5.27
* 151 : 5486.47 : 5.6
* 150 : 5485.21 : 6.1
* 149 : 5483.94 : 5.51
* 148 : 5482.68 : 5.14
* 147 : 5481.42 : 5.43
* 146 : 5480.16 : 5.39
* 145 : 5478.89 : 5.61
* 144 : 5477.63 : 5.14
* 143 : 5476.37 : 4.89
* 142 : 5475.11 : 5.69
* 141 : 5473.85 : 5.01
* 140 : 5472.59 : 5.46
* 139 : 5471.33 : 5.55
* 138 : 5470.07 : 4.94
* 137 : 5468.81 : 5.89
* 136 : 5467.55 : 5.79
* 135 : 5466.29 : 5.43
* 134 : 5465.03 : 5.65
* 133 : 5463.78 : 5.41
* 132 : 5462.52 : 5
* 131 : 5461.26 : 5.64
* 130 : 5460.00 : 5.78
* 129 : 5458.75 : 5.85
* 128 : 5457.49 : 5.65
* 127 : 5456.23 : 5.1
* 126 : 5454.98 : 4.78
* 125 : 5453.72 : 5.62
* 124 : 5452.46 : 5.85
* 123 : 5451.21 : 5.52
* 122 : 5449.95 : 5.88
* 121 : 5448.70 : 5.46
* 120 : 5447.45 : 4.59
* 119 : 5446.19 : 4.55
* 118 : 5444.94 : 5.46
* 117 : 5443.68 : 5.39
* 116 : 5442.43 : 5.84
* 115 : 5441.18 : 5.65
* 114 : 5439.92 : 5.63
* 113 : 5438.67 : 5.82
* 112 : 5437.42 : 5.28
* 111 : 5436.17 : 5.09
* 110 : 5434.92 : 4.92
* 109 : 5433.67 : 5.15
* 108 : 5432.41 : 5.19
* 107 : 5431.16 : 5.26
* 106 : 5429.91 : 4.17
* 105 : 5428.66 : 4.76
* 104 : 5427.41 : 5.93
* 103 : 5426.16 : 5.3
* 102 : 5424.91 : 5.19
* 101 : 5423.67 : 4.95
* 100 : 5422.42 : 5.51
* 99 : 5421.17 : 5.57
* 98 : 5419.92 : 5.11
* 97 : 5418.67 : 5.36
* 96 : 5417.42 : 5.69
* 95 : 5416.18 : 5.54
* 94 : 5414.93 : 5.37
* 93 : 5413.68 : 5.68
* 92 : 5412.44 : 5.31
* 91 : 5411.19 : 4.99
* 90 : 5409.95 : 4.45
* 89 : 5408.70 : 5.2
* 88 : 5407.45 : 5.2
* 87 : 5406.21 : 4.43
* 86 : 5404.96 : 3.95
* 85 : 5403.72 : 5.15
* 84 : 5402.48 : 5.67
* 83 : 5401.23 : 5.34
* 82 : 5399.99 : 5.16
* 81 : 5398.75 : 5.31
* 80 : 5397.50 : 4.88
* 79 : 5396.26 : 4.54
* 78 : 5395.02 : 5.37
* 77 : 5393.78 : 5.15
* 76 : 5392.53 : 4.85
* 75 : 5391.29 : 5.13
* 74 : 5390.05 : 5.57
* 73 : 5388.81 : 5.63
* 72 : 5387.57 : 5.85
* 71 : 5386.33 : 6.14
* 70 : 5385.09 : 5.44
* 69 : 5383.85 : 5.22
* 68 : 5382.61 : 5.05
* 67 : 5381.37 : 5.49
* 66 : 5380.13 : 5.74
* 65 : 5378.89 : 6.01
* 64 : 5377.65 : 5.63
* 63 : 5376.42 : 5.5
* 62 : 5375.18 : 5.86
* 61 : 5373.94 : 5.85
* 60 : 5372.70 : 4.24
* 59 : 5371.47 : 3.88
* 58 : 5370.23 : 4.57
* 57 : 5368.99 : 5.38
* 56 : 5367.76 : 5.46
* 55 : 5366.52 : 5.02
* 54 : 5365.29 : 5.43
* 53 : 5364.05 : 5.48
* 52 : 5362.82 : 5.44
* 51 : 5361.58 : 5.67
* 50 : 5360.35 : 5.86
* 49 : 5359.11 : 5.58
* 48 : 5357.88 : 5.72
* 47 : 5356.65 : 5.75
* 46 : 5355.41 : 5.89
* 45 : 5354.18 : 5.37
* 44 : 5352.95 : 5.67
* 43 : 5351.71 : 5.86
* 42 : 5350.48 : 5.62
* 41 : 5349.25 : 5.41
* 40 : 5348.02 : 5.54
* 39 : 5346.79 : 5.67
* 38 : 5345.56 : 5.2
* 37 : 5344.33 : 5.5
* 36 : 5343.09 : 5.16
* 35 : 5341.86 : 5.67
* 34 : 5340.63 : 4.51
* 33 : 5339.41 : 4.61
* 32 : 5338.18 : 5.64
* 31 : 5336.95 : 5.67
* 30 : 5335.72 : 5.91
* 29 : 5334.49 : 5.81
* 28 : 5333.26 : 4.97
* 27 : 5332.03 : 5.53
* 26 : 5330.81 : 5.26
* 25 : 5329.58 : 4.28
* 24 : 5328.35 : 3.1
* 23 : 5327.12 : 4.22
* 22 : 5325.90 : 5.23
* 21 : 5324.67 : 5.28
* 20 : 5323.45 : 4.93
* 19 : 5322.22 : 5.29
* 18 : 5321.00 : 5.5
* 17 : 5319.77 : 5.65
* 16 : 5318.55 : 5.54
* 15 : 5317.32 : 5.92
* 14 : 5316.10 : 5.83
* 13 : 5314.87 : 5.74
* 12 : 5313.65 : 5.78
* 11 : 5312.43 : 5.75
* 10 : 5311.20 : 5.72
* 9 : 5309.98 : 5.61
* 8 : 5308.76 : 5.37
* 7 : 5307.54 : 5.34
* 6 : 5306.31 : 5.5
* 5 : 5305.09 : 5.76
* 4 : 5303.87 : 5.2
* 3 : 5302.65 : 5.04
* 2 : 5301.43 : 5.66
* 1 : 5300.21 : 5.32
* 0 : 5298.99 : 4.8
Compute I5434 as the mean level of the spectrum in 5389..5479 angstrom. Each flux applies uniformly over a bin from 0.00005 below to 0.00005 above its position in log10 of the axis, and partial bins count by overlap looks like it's 5.28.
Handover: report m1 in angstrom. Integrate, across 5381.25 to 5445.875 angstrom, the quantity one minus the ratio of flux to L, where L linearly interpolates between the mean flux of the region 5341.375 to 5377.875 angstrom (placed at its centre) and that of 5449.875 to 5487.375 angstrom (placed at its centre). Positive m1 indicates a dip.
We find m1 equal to 2.3 angstrom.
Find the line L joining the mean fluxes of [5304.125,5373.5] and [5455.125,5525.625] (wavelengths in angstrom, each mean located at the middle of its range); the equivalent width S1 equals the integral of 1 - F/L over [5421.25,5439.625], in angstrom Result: 0.89 angstrom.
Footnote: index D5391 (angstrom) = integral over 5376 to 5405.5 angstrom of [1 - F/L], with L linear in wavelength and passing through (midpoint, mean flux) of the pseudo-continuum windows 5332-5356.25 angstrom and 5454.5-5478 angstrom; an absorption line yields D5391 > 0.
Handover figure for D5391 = 0.6 angstrom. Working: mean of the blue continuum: 5.46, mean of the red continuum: 5.41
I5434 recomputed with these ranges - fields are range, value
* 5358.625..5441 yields 5.27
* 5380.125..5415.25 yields 5.2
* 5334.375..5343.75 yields 5.35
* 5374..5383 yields 5.64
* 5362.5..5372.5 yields 5.04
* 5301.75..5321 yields 5.58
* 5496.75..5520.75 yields 5.6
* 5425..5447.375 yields 5.24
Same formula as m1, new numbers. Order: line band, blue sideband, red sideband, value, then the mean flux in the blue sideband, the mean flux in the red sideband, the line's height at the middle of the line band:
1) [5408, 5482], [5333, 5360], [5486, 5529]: 2.6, 5.5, 5.56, 5.54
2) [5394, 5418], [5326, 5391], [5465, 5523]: 1.3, 5.36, 5.54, 5.42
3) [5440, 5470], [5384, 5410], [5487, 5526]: -0.3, 5.18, 5.61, 5.41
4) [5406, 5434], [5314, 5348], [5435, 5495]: 1.0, 5.25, 5.45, 5.39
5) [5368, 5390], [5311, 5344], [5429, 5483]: -0.3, 5.27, 5.36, 5.31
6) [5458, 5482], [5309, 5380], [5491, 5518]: 0.4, 5.37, 5.6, 5.55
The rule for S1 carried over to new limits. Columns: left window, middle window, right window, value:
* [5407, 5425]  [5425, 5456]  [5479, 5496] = 0.5 angstrom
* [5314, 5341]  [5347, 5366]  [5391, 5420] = -1.6 angstrom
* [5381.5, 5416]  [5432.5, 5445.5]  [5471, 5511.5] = -0.1 angstrom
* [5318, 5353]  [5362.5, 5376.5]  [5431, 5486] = 0.3 angstrom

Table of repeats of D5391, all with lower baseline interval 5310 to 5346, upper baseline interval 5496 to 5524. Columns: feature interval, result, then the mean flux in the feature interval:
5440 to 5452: 0.23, 5.39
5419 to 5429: 0.27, 5.31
